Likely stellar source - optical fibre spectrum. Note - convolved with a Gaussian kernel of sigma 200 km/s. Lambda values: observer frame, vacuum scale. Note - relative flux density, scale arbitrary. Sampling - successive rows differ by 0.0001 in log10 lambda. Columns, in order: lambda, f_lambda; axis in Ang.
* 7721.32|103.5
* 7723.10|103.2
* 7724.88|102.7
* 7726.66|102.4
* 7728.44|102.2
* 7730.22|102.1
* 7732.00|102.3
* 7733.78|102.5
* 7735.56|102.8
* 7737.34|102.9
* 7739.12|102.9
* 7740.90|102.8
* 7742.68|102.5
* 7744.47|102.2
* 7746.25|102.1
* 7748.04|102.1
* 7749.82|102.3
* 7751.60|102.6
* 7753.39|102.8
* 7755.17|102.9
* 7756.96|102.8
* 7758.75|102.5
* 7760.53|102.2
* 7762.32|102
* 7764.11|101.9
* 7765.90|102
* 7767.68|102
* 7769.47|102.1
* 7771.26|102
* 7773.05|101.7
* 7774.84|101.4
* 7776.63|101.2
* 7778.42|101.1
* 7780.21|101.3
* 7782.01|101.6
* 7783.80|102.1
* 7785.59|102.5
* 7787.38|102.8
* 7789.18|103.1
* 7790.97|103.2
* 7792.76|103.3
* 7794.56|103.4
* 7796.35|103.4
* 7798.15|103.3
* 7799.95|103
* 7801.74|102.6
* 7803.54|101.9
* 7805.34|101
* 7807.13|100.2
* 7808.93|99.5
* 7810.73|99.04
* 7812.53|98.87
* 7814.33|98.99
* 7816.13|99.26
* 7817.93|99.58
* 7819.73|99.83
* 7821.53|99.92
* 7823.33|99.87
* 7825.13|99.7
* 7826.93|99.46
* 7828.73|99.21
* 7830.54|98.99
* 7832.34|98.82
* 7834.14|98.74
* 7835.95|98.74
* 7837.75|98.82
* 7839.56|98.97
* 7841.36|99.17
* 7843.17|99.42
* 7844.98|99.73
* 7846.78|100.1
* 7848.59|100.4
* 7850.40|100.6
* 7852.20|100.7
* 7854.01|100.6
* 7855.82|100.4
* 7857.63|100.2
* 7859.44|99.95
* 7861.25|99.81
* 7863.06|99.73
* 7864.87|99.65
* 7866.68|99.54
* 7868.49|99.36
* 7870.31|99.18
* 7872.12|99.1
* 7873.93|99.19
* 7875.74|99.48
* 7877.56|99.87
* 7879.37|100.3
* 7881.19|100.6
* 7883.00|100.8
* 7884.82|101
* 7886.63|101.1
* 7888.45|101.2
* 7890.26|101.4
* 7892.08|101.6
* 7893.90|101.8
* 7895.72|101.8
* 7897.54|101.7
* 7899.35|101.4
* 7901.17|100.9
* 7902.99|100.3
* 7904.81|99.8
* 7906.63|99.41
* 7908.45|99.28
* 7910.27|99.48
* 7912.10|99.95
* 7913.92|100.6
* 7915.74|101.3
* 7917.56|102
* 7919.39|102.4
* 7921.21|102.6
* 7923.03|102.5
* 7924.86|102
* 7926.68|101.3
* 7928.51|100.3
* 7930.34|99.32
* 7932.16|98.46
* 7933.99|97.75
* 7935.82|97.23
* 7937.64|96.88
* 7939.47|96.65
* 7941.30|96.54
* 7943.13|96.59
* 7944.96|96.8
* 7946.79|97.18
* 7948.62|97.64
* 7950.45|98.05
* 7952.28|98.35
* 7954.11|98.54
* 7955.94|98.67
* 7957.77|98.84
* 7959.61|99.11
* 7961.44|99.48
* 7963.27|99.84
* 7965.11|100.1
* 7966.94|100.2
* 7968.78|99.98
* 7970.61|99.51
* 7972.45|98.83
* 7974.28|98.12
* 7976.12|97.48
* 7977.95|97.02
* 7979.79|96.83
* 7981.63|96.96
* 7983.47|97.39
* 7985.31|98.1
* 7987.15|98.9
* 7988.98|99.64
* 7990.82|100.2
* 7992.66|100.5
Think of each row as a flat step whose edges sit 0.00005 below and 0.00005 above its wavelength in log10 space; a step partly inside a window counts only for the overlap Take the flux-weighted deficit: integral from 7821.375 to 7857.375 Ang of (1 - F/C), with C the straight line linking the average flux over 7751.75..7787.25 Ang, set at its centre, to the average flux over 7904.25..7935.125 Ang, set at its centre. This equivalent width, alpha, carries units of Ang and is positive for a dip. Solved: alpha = 0.6 Ang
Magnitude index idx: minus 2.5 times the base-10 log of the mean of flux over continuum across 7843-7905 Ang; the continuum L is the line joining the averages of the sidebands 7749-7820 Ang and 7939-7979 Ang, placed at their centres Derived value 0.00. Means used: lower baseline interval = 102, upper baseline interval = 98.4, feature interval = 100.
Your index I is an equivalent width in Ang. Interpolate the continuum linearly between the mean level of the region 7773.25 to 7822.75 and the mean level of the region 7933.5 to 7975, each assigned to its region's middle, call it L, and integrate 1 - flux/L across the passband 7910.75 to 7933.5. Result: -0.5 Ang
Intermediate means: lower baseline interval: 101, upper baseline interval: 98.3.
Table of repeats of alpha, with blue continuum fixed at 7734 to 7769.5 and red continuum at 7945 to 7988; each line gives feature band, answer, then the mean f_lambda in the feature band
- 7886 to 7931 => -0.7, 101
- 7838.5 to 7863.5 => 0.2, 100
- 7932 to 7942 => 0.2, 97.2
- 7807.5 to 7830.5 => 0.4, 99.4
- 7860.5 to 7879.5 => 0.1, 99.5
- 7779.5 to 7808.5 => -0.2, 102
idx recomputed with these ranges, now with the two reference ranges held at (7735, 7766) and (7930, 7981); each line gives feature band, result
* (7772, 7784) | 0.01 mag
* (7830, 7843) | 0.02 mag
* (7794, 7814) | 0.00 mag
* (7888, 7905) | -0.02 mag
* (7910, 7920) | -0.02 mag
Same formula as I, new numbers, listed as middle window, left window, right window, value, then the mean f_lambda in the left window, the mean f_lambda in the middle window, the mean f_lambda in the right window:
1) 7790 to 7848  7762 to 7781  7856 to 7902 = 0.5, 102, 100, 100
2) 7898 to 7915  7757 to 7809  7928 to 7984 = -0.1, 102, 100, 98.2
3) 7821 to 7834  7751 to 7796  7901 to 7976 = 0.2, 102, 99.4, 99.3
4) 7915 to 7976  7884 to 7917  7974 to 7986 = -0.2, 101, 99.1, 97.3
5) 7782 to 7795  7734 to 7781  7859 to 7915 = -0.1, 102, 103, 100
